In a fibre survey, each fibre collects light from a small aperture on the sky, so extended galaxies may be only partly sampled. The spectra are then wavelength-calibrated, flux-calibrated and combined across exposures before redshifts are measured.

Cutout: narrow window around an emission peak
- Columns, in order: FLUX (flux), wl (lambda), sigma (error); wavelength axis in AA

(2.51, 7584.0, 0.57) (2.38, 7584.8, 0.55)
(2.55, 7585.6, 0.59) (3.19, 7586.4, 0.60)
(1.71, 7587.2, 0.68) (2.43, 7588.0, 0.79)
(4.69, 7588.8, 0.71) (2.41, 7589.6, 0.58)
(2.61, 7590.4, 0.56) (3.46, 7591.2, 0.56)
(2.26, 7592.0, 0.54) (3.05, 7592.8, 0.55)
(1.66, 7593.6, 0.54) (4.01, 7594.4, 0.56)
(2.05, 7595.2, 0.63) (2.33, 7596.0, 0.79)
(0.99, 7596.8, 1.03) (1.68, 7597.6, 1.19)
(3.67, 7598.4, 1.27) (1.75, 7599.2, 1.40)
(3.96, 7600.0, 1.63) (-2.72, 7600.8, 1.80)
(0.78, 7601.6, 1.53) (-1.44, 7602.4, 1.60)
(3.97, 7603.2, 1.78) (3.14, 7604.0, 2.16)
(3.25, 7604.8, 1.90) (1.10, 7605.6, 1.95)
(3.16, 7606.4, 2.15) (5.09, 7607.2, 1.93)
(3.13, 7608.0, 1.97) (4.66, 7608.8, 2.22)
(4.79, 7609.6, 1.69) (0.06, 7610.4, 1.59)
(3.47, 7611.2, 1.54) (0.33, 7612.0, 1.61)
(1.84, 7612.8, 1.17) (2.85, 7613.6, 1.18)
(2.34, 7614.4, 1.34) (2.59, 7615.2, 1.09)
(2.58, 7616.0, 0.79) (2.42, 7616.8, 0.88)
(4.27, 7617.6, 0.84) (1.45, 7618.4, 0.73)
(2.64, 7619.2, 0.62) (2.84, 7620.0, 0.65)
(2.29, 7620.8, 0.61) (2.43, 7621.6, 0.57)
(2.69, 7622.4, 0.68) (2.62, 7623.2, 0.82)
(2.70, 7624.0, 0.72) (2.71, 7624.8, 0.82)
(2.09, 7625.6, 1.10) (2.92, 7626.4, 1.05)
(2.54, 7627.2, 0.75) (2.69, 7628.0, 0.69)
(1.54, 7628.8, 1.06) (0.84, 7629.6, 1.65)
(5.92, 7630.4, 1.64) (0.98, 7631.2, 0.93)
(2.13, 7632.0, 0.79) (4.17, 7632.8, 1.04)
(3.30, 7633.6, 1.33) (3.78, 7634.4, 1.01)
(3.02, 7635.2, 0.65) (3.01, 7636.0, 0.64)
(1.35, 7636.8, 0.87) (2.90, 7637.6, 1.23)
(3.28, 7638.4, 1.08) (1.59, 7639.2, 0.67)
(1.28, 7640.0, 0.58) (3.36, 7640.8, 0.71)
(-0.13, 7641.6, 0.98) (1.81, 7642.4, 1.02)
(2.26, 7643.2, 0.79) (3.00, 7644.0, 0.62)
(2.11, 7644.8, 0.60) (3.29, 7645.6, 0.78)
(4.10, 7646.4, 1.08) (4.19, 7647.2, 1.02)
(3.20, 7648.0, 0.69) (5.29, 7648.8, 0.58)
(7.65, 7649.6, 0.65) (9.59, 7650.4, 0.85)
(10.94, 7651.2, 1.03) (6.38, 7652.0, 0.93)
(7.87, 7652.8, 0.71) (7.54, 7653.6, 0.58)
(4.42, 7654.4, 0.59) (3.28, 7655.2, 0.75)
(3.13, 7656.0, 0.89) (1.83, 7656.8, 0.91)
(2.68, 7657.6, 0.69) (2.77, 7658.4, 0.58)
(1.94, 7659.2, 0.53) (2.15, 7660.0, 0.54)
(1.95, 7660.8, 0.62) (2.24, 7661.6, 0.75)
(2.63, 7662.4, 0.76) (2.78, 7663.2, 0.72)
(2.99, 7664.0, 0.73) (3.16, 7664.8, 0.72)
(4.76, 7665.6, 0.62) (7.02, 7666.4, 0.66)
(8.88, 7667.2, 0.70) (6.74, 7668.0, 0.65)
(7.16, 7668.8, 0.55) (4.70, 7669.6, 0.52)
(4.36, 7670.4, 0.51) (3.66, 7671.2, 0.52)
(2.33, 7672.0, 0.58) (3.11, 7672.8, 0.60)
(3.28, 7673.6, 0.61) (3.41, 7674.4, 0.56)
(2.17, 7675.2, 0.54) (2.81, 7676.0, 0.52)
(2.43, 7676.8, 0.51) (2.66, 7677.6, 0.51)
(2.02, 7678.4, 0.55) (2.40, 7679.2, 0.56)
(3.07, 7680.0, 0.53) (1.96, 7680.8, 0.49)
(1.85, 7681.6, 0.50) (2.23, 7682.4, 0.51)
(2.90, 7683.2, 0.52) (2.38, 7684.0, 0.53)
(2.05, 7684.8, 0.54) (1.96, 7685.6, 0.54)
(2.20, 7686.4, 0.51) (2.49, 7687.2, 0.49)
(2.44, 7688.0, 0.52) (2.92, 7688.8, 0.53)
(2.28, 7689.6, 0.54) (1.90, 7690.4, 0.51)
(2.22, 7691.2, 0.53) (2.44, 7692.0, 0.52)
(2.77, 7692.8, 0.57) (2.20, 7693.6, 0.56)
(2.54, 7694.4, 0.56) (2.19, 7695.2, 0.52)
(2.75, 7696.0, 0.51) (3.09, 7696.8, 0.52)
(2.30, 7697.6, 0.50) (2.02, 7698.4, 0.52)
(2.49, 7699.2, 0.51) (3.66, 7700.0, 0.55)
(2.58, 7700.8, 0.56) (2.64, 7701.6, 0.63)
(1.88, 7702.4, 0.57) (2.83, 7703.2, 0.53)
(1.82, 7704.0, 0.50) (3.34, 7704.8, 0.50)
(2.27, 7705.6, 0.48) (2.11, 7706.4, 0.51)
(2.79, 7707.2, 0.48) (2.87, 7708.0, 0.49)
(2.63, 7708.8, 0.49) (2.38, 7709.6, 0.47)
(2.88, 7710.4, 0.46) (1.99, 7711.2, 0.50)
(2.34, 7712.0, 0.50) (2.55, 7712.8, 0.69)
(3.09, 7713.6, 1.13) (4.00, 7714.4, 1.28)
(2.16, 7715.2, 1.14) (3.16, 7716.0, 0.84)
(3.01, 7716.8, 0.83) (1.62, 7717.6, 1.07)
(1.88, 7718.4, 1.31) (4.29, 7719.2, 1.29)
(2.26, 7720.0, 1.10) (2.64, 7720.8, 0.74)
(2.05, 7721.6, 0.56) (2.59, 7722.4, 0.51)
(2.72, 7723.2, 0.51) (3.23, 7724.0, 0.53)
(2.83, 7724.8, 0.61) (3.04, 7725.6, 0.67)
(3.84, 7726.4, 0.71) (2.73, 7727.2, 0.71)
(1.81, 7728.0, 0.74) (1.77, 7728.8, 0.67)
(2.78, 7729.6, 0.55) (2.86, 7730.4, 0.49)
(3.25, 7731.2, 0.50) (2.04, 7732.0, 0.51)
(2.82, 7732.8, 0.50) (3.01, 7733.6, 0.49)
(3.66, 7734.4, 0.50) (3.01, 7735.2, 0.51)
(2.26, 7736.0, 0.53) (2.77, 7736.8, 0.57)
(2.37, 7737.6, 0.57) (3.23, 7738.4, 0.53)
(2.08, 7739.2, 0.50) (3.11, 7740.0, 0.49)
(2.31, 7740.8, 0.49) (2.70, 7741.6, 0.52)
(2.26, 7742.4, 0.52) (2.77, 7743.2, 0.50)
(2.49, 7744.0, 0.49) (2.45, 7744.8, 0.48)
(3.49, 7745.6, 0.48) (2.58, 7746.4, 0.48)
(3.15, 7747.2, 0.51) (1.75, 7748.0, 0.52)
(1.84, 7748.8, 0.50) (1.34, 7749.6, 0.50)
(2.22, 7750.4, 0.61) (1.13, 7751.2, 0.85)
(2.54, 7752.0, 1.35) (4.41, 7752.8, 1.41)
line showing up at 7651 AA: [S II] 6716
